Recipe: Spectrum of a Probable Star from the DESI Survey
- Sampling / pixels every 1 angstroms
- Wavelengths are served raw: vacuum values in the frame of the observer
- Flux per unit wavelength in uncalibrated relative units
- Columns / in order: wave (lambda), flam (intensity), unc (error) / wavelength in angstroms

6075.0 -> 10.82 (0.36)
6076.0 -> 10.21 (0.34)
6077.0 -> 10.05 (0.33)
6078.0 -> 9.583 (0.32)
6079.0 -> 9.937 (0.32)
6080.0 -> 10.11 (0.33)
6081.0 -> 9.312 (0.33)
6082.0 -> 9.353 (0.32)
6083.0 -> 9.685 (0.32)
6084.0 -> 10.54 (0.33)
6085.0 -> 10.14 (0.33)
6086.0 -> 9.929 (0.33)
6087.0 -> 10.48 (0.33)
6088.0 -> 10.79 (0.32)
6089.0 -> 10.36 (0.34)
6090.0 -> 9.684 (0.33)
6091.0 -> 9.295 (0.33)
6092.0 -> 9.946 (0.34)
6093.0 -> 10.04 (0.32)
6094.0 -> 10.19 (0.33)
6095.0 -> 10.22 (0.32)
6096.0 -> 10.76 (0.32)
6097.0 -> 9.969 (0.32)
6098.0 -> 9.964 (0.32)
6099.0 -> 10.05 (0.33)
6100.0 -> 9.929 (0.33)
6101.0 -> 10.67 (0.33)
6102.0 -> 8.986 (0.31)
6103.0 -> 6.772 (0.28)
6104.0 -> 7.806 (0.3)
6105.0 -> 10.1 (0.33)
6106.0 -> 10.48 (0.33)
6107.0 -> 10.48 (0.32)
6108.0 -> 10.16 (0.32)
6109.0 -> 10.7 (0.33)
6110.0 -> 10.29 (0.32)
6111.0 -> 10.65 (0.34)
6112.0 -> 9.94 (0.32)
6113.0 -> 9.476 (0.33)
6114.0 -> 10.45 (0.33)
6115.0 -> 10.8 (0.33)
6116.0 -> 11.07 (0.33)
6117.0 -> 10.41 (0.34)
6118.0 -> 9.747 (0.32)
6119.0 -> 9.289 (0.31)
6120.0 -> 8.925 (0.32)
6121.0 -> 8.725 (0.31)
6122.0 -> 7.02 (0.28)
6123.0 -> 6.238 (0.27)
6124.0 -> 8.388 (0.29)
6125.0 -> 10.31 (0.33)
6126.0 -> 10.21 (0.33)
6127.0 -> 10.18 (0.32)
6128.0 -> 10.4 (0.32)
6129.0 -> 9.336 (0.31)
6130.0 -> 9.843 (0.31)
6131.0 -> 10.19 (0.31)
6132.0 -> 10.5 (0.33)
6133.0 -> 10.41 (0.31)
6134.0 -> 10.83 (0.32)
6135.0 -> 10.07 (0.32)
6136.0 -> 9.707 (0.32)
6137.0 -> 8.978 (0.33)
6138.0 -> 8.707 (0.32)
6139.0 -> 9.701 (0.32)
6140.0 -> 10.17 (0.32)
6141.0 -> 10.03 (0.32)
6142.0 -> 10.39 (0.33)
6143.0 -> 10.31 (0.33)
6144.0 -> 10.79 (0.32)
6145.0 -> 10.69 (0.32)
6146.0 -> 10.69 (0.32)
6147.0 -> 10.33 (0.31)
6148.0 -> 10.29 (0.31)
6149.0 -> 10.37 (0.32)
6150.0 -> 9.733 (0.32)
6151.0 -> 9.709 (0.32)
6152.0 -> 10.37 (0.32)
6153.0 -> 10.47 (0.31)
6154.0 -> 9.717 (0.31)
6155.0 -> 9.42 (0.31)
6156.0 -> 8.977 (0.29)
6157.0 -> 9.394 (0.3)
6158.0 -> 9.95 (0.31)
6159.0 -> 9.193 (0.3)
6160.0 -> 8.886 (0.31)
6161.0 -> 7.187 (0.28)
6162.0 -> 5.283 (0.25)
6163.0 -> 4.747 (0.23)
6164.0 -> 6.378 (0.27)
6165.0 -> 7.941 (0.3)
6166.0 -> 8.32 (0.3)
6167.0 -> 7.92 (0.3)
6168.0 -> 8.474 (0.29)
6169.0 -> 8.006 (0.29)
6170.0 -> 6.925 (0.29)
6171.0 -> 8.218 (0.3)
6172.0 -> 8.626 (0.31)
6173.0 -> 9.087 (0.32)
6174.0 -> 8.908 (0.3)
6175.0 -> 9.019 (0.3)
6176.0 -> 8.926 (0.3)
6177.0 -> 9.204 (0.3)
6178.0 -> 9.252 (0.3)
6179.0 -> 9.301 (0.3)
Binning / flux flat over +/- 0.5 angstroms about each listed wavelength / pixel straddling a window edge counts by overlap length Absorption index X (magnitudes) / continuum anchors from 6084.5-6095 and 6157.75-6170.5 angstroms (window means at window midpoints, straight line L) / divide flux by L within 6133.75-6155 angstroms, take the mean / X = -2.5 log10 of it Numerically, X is -0.22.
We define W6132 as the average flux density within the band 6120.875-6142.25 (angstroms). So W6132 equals 9.57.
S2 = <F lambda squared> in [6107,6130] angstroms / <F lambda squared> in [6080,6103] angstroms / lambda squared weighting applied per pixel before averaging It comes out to 0.98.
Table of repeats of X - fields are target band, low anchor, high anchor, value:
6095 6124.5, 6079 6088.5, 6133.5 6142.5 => 0.04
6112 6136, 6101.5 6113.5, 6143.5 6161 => 0.00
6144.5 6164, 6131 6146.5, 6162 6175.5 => -0.02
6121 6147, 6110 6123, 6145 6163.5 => -0.04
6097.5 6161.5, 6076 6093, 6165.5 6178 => -0.06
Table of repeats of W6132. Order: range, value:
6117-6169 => 9.29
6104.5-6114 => 10.3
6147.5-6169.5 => 8.67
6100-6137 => 9.7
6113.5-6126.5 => 9.35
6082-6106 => 9.84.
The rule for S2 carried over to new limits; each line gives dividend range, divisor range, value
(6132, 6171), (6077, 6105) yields 0.96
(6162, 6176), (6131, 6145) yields 0.79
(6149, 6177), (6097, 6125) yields 0.91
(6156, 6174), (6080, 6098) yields 0.81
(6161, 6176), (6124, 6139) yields 0.79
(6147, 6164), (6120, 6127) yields 1.05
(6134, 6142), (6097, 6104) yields 1.06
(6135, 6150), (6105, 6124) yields 1.05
